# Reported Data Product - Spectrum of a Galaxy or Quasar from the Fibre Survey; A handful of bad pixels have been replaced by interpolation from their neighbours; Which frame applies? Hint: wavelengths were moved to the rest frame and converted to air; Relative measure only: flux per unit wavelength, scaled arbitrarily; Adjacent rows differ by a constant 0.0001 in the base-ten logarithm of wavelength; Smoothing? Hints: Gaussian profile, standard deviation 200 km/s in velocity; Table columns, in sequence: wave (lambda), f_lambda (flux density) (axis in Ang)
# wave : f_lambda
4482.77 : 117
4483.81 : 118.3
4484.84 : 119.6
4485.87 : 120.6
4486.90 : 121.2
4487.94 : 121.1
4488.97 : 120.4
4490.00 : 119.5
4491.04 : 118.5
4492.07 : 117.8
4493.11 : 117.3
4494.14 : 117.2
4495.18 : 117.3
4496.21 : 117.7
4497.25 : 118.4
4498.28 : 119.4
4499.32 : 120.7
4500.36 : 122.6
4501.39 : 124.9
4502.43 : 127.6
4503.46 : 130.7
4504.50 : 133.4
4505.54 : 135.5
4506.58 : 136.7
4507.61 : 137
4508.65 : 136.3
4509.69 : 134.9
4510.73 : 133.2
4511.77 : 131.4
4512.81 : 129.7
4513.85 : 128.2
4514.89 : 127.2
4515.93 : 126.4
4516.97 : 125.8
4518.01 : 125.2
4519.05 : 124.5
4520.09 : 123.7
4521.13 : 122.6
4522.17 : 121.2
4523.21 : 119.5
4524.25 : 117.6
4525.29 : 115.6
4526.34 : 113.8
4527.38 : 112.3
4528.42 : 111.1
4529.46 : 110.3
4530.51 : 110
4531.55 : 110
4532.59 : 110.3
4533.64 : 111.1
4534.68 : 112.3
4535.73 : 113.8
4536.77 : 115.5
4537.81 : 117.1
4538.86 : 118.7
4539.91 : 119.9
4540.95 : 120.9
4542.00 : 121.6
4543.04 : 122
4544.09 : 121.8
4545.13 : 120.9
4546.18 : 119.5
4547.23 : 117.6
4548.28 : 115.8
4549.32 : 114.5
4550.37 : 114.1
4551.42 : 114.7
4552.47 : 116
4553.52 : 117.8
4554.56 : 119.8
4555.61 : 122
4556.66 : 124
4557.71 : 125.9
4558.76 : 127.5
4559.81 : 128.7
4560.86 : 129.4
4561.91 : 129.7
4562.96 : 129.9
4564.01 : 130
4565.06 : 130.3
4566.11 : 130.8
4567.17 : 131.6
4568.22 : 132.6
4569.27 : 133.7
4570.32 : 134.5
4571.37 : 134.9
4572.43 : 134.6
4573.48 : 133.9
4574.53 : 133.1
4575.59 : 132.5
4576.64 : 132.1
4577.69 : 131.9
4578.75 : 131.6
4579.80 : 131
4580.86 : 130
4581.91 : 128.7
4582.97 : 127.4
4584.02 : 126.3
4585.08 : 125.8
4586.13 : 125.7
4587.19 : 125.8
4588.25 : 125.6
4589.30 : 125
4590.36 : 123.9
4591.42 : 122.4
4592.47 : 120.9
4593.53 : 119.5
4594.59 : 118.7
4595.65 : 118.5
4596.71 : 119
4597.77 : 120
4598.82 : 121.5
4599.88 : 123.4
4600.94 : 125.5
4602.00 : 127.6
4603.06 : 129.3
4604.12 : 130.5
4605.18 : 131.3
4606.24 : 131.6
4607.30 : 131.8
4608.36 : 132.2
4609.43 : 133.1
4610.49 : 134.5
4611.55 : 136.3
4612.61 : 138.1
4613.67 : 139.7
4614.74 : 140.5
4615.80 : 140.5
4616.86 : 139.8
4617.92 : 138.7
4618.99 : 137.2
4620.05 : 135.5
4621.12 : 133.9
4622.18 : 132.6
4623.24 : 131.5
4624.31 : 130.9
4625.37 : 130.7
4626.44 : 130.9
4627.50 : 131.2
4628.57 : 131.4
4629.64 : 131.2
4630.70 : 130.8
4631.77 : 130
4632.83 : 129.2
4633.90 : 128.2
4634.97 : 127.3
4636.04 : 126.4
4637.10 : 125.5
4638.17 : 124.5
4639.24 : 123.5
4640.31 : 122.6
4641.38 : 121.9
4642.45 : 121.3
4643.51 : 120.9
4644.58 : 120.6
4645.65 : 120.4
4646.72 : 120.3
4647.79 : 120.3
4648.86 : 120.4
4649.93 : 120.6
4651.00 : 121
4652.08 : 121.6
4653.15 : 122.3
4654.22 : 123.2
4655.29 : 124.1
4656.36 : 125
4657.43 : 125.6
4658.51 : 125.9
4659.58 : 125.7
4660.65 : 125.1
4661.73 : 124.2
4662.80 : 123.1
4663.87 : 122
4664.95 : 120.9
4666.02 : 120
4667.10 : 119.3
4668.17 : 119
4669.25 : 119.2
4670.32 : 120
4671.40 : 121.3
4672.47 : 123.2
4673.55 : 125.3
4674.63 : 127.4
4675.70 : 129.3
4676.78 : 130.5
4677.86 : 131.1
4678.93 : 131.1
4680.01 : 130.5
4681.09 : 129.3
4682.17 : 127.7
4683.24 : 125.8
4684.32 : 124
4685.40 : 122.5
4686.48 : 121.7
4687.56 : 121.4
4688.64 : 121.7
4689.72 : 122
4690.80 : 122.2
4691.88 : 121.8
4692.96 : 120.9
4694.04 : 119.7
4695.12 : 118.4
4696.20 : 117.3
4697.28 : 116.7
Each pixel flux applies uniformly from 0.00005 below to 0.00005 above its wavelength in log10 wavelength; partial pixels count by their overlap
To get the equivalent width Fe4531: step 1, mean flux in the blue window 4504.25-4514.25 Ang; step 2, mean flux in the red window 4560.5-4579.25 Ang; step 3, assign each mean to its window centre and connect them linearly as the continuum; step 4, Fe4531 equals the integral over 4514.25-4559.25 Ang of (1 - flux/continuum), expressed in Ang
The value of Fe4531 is 4.90 Ang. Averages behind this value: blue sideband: 134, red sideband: 132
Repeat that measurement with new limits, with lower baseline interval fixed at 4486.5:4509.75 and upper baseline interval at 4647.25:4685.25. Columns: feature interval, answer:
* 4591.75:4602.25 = 0.2 Ang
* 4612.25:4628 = -1.4 Ang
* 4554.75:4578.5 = -1.2 Ang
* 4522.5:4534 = 1.0 Ang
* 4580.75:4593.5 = -0.1 Ang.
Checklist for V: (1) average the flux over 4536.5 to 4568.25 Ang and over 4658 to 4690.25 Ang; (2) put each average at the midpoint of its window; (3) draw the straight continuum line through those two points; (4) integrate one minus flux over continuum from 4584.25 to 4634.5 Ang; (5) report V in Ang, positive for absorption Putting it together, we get -2.5 Ang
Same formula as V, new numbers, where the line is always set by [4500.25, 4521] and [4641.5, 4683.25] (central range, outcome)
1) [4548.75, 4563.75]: 0.6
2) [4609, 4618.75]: -1.0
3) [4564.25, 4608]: -0.4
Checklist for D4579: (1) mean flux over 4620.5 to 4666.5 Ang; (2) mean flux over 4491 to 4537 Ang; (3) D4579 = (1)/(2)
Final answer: 1.03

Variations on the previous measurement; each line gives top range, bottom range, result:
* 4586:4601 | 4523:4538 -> 1.08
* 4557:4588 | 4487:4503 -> 1.08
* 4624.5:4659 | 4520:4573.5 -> 1.03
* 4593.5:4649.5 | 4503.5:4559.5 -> 1.06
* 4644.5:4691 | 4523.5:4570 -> 1.03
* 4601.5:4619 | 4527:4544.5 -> 1.17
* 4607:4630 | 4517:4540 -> 1.16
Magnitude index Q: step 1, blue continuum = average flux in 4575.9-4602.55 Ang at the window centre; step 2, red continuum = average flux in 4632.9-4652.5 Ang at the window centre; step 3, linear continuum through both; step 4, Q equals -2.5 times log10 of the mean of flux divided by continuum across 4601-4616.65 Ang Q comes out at -0.081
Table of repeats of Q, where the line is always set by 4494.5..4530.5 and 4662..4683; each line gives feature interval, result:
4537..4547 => 0.04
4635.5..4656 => 0.02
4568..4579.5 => -0.07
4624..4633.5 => -0.05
